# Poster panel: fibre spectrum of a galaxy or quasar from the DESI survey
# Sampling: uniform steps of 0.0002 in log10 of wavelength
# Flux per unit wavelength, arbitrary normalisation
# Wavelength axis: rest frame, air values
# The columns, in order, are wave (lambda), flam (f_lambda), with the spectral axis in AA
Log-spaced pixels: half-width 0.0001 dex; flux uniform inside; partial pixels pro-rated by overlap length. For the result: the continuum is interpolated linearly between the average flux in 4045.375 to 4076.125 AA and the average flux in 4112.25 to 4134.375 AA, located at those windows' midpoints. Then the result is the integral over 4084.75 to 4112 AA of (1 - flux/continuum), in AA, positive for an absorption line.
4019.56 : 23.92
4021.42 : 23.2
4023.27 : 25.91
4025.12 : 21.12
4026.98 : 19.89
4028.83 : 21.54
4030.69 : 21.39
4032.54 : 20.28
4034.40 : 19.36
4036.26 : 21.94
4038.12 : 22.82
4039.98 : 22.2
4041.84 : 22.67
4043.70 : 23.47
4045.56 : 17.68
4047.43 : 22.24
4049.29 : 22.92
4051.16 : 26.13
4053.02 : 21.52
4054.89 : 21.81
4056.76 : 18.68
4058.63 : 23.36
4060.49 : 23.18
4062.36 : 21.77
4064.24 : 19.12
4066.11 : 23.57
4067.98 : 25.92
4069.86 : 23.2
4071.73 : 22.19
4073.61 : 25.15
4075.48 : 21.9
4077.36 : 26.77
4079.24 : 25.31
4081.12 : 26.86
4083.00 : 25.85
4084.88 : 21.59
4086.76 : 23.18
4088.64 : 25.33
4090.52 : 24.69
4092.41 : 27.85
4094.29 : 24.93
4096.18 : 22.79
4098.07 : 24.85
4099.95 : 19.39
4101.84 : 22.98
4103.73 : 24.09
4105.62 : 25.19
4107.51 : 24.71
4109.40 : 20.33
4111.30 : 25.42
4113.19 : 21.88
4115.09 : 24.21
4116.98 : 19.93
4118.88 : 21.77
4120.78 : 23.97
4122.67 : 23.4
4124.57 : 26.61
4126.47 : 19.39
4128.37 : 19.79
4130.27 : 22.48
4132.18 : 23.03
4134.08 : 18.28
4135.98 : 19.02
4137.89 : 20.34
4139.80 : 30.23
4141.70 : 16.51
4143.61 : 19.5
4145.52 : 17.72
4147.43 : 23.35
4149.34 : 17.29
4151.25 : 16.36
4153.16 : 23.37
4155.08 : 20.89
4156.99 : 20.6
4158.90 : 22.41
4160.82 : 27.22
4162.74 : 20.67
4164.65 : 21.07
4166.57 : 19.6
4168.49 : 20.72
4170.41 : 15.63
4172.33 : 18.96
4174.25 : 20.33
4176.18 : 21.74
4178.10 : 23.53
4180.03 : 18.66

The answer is -1.9 AA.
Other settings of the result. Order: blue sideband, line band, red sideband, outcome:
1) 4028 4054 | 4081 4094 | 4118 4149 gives -1.9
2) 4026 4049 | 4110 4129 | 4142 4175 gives -1.9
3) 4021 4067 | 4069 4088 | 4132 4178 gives -2.4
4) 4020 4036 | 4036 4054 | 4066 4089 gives 0.2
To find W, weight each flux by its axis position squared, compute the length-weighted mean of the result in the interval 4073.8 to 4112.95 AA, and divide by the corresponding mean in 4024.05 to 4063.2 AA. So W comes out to 1.14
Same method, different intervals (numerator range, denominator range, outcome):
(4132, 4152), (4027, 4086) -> 0.92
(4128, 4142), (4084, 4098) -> 0.90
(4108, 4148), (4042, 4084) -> 0.97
